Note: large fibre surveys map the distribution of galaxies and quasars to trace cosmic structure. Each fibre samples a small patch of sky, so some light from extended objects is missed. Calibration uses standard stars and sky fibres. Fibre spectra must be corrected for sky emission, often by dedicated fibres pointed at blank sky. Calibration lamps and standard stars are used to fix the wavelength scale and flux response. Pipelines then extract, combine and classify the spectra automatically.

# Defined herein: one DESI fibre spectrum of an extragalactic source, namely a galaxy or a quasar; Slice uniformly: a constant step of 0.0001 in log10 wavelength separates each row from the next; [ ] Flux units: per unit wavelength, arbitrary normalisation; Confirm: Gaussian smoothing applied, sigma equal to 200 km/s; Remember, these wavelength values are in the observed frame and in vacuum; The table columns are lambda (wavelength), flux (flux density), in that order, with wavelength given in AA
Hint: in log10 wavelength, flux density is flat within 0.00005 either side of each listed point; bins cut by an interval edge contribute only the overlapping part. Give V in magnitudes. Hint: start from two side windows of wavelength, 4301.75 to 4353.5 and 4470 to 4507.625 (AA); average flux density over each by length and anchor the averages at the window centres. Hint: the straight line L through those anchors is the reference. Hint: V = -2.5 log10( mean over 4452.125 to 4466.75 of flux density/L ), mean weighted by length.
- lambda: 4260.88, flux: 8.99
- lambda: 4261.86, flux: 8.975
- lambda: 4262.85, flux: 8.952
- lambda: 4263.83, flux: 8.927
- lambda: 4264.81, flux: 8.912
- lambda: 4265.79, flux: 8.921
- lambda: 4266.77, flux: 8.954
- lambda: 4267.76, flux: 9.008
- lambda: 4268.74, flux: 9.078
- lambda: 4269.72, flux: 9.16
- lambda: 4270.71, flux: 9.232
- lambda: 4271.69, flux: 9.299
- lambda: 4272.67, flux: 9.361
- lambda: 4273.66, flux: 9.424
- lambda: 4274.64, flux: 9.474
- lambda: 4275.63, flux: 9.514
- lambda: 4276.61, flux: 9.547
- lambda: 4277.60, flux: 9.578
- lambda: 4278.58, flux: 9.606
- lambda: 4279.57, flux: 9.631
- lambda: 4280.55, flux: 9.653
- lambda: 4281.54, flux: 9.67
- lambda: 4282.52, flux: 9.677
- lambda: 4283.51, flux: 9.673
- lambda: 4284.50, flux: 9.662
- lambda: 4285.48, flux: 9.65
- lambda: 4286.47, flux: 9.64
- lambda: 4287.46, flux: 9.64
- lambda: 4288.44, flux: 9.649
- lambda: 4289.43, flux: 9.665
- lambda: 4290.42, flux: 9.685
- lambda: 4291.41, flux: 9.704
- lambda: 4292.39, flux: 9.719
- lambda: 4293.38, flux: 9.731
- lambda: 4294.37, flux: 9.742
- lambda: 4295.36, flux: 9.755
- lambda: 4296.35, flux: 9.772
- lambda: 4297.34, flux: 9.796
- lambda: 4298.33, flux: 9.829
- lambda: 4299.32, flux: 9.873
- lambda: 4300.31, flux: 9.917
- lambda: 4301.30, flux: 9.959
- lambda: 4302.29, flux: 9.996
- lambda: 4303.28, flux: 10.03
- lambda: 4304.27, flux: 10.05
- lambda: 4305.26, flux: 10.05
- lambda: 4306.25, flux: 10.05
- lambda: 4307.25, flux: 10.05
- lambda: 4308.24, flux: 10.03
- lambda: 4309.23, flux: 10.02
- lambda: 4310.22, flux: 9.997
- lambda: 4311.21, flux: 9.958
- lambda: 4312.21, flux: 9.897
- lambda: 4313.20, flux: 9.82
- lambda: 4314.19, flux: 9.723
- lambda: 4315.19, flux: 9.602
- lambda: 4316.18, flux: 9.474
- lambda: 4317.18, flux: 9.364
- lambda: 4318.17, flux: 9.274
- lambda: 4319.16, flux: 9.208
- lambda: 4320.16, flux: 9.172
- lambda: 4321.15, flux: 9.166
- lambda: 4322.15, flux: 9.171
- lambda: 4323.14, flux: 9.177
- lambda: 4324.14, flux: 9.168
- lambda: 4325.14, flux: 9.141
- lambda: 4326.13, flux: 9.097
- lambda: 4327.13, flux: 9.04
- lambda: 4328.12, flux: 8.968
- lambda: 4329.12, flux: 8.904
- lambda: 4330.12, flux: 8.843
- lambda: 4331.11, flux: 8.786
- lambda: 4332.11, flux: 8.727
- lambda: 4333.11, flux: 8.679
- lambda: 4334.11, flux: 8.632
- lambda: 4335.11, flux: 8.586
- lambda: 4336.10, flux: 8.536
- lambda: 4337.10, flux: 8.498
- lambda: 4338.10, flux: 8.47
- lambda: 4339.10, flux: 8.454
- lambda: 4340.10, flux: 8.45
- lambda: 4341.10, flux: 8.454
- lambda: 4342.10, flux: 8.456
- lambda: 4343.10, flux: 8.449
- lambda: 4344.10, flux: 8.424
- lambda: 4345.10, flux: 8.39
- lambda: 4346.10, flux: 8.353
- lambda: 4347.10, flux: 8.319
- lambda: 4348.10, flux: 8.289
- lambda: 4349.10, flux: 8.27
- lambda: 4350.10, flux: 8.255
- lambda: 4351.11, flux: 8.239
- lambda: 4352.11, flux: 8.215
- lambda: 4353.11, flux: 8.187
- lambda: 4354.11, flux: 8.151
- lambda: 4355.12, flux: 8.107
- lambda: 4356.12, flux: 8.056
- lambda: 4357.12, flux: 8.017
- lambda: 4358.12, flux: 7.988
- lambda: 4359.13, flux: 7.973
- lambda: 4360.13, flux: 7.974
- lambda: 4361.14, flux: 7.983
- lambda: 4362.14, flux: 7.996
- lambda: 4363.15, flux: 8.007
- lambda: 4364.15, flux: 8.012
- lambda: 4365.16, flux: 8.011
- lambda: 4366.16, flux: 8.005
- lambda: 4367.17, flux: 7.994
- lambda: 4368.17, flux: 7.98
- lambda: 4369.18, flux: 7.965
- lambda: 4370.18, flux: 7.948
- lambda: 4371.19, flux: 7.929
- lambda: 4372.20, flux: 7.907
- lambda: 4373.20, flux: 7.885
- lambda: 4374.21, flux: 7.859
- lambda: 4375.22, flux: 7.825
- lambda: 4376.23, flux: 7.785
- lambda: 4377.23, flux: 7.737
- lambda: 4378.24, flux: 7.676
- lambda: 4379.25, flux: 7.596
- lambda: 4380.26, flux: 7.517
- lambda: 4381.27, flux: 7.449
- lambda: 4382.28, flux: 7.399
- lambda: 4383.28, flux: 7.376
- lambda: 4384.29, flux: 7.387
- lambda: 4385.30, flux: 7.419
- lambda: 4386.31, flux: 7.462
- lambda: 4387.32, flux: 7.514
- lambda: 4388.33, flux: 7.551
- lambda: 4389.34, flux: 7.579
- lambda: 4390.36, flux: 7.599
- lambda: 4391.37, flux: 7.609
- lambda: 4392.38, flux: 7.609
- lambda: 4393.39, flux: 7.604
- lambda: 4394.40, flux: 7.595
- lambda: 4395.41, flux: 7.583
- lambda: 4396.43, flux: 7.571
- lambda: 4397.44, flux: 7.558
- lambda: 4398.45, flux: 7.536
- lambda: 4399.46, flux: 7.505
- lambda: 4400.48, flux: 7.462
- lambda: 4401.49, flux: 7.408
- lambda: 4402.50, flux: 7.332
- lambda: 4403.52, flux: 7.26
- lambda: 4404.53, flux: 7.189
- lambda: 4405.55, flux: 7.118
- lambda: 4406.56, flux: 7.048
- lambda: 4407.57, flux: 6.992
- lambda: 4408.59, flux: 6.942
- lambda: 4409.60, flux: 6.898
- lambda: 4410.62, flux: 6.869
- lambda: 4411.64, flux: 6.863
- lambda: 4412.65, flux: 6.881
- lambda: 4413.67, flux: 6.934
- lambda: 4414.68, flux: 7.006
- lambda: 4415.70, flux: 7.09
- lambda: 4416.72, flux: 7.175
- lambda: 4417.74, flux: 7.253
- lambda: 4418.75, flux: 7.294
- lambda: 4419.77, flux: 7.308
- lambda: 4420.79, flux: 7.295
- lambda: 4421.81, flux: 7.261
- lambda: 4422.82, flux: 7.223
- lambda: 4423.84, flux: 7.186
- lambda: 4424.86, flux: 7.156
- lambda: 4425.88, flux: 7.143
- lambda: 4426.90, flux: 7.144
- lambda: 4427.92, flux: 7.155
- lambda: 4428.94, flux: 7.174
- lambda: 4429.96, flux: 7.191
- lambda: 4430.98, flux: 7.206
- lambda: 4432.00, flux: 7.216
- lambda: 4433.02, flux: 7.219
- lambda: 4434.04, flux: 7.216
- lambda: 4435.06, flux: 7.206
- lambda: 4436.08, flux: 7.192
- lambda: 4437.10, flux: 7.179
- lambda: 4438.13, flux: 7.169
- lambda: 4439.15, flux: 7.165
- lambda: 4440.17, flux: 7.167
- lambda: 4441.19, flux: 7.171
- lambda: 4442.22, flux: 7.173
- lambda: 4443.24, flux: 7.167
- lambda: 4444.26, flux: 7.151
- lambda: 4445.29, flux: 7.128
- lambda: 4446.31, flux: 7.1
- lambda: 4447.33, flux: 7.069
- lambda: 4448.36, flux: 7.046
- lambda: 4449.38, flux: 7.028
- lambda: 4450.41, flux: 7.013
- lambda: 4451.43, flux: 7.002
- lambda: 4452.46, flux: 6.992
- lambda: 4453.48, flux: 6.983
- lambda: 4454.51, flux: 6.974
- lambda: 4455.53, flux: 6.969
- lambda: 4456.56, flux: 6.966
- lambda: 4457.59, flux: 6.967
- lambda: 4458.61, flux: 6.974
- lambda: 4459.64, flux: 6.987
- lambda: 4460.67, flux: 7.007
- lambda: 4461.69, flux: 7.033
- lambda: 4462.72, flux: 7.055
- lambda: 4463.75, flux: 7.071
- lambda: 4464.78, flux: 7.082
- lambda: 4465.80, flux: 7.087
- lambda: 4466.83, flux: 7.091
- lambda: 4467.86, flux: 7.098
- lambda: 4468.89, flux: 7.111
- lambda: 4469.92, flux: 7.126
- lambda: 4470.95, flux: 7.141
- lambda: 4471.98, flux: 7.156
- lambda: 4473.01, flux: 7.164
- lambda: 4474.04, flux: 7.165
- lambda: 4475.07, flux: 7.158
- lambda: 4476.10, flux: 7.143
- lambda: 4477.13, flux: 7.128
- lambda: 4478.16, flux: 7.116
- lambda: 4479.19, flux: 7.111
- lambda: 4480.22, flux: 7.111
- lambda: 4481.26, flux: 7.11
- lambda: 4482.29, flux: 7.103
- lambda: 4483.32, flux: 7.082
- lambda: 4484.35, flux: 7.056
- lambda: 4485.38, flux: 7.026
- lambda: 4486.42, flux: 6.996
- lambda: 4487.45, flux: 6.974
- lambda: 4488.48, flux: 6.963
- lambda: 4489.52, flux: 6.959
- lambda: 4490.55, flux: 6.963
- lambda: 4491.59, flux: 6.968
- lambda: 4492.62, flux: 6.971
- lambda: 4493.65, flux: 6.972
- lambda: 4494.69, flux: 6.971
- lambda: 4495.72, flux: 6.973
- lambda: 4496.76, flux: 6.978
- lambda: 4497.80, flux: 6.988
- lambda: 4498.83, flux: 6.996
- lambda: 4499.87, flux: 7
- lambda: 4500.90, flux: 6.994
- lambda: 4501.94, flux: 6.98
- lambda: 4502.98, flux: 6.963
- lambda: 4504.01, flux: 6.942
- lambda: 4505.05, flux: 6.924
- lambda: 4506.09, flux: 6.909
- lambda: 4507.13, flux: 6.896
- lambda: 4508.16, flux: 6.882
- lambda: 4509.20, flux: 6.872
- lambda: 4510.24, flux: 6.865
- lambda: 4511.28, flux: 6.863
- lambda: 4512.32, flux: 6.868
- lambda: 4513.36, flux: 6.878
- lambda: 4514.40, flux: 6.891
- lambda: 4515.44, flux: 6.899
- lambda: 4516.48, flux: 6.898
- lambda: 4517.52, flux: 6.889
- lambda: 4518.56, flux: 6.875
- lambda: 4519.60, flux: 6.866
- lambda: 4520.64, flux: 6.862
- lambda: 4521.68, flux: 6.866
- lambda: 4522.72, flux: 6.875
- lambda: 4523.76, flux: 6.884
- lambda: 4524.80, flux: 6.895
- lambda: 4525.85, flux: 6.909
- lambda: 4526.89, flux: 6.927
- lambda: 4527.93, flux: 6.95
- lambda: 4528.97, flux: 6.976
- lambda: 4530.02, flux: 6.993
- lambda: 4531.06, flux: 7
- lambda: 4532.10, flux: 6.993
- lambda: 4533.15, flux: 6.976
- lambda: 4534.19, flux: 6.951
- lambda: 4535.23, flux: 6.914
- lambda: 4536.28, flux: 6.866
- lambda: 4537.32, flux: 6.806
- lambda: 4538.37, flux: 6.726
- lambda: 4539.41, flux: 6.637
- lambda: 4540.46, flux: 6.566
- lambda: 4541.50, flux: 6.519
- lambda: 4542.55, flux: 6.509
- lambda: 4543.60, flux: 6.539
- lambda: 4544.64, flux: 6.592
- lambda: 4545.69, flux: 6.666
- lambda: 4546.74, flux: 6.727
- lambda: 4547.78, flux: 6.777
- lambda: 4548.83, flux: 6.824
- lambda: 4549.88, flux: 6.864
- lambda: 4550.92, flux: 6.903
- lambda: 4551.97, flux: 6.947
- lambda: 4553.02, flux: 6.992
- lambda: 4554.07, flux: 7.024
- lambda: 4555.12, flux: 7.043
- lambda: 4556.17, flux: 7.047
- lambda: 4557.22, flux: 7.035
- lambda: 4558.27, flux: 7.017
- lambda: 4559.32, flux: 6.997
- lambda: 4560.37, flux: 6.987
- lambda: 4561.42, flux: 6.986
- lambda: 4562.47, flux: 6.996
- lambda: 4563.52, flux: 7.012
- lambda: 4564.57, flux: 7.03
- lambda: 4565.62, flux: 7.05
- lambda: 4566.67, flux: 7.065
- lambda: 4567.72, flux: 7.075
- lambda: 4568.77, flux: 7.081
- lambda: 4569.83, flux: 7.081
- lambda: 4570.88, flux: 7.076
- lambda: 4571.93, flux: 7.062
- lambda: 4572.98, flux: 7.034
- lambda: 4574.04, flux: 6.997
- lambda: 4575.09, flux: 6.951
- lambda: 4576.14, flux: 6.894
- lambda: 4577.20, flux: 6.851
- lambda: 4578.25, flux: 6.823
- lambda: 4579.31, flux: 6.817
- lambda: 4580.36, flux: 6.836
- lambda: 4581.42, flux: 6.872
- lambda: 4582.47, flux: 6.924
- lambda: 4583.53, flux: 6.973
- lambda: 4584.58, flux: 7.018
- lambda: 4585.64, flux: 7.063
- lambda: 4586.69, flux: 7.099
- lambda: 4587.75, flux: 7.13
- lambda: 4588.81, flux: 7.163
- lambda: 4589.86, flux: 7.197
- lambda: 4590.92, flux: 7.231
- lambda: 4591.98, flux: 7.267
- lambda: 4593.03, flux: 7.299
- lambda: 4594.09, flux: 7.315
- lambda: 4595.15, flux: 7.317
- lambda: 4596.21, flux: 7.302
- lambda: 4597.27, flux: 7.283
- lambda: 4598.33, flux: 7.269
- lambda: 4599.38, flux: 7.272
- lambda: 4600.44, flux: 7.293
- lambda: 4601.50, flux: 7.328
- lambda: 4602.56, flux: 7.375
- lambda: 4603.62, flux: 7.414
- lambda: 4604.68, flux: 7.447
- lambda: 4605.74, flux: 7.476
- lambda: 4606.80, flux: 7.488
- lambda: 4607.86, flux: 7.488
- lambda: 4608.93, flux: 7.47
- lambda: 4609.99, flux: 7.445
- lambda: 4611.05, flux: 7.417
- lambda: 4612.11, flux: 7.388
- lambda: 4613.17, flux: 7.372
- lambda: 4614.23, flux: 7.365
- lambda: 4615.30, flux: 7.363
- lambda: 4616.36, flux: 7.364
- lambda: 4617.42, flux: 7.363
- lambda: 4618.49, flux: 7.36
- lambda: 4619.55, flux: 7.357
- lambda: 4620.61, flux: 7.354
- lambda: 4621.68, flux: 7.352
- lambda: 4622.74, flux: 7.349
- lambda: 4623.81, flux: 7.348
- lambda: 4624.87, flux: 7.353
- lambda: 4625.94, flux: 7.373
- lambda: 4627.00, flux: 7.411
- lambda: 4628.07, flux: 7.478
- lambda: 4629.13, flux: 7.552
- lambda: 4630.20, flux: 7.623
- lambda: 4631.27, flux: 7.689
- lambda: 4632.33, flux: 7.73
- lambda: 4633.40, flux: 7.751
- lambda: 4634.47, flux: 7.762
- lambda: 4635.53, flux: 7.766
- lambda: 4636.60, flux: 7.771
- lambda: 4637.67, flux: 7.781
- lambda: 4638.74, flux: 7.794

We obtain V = 0.06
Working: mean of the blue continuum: 9.05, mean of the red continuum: 7.03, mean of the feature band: 7.02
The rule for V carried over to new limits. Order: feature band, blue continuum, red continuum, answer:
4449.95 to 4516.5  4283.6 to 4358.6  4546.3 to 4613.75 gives 0.127 mag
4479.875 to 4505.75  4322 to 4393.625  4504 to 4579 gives 0.036 mag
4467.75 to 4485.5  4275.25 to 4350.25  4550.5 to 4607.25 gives 0.120 mag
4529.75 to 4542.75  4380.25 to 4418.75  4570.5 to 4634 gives 0.074 mag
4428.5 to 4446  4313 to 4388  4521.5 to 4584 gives 0.079 mag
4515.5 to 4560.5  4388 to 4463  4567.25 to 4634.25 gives 0.058 mag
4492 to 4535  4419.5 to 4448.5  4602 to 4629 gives 0.053 mag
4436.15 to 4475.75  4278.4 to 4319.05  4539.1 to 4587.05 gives 0.142 mag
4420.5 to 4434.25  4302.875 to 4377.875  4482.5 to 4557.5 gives 0.090 mag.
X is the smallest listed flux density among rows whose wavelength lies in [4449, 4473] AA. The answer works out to 6.966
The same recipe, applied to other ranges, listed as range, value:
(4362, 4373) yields 7.907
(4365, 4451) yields 6.863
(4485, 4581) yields 6.509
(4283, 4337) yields 8.536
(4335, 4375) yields 7.859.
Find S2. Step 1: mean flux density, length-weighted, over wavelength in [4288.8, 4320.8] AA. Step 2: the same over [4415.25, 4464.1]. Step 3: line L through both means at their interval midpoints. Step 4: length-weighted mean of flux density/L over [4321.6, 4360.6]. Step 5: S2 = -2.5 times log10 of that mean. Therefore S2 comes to 0.07 mag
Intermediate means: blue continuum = 9.77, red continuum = 7.12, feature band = 8.51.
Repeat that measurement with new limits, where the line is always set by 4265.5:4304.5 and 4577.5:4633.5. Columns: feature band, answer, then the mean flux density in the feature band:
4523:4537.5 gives 0.134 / 6.93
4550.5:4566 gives 0.095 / 7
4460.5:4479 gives 0.165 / 7.11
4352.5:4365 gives 0.132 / 8.04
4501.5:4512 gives 0.161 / 6.91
